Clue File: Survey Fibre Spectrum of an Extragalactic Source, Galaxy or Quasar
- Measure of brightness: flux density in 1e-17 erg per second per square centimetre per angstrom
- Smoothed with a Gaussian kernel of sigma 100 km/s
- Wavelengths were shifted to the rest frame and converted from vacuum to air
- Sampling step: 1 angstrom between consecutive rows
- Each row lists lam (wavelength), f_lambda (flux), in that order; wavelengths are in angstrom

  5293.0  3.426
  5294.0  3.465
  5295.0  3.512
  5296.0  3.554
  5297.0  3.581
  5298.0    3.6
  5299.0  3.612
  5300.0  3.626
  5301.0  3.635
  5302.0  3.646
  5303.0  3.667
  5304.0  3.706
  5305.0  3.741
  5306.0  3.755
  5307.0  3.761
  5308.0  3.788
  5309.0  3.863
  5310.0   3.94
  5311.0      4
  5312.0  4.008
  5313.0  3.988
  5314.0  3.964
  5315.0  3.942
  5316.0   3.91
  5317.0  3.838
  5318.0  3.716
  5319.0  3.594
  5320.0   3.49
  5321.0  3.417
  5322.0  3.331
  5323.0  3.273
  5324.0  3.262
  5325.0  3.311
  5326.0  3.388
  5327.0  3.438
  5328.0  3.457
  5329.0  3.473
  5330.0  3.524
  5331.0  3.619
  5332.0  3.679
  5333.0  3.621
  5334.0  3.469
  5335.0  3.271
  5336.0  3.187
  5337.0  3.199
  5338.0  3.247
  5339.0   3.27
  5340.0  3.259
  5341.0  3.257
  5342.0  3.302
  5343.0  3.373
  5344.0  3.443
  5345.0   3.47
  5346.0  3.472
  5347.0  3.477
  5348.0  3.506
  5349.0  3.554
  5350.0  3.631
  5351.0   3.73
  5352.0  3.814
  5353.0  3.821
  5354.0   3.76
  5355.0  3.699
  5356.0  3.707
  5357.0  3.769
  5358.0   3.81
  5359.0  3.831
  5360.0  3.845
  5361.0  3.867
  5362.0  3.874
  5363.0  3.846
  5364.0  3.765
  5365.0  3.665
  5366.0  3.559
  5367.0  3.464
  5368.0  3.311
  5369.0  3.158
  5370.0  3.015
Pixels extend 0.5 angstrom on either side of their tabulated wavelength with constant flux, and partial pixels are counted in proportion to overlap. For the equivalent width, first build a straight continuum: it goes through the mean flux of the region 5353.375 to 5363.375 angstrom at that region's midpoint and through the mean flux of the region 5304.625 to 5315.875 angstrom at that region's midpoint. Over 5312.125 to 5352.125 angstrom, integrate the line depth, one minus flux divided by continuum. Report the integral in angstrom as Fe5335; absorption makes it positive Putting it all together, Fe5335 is 3.6 angstrom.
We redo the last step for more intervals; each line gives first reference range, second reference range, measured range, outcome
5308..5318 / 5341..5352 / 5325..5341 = 1.2 angstrom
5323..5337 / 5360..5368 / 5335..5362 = 0.2 angstrom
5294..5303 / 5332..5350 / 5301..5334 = -1.4 angstrom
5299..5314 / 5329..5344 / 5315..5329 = 0.3 angstrom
